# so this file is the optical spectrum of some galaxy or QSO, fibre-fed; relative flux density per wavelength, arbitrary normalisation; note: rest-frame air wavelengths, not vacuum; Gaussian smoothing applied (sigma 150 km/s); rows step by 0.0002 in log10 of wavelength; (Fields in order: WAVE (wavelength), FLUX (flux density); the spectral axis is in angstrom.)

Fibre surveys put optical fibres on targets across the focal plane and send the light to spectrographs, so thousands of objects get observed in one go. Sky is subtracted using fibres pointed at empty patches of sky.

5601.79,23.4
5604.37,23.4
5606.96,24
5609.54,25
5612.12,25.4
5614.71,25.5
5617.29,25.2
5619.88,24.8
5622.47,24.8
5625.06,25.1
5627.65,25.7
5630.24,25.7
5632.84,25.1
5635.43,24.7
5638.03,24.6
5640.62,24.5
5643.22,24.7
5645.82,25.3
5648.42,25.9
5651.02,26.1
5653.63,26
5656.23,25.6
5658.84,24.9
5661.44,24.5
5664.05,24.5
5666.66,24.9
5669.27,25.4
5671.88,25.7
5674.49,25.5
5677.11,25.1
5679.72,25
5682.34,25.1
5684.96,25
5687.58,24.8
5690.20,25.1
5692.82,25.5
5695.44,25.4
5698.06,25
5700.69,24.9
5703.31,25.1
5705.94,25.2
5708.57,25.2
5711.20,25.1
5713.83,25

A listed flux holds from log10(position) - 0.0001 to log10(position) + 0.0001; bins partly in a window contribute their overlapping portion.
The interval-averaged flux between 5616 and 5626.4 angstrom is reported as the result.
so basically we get 25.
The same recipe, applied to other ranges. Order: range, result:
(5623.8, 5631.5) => 25.5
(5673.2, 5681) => 25.2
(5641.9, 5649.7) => 25.3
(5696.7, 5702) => 25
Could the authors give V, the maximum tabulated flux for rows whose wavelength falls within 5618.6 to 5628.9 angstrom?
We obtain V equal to 25.7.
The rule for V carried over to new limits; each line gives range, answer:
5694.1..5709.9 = 25.4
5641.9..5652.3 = 26.1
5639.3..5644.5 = 24.7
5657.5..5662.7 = 24.9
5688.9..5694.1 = 25.5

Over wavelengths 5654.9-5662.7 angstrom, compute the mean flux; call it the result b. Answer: 25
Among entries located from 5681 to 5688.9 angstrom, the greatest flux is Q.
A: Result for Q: 25.1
